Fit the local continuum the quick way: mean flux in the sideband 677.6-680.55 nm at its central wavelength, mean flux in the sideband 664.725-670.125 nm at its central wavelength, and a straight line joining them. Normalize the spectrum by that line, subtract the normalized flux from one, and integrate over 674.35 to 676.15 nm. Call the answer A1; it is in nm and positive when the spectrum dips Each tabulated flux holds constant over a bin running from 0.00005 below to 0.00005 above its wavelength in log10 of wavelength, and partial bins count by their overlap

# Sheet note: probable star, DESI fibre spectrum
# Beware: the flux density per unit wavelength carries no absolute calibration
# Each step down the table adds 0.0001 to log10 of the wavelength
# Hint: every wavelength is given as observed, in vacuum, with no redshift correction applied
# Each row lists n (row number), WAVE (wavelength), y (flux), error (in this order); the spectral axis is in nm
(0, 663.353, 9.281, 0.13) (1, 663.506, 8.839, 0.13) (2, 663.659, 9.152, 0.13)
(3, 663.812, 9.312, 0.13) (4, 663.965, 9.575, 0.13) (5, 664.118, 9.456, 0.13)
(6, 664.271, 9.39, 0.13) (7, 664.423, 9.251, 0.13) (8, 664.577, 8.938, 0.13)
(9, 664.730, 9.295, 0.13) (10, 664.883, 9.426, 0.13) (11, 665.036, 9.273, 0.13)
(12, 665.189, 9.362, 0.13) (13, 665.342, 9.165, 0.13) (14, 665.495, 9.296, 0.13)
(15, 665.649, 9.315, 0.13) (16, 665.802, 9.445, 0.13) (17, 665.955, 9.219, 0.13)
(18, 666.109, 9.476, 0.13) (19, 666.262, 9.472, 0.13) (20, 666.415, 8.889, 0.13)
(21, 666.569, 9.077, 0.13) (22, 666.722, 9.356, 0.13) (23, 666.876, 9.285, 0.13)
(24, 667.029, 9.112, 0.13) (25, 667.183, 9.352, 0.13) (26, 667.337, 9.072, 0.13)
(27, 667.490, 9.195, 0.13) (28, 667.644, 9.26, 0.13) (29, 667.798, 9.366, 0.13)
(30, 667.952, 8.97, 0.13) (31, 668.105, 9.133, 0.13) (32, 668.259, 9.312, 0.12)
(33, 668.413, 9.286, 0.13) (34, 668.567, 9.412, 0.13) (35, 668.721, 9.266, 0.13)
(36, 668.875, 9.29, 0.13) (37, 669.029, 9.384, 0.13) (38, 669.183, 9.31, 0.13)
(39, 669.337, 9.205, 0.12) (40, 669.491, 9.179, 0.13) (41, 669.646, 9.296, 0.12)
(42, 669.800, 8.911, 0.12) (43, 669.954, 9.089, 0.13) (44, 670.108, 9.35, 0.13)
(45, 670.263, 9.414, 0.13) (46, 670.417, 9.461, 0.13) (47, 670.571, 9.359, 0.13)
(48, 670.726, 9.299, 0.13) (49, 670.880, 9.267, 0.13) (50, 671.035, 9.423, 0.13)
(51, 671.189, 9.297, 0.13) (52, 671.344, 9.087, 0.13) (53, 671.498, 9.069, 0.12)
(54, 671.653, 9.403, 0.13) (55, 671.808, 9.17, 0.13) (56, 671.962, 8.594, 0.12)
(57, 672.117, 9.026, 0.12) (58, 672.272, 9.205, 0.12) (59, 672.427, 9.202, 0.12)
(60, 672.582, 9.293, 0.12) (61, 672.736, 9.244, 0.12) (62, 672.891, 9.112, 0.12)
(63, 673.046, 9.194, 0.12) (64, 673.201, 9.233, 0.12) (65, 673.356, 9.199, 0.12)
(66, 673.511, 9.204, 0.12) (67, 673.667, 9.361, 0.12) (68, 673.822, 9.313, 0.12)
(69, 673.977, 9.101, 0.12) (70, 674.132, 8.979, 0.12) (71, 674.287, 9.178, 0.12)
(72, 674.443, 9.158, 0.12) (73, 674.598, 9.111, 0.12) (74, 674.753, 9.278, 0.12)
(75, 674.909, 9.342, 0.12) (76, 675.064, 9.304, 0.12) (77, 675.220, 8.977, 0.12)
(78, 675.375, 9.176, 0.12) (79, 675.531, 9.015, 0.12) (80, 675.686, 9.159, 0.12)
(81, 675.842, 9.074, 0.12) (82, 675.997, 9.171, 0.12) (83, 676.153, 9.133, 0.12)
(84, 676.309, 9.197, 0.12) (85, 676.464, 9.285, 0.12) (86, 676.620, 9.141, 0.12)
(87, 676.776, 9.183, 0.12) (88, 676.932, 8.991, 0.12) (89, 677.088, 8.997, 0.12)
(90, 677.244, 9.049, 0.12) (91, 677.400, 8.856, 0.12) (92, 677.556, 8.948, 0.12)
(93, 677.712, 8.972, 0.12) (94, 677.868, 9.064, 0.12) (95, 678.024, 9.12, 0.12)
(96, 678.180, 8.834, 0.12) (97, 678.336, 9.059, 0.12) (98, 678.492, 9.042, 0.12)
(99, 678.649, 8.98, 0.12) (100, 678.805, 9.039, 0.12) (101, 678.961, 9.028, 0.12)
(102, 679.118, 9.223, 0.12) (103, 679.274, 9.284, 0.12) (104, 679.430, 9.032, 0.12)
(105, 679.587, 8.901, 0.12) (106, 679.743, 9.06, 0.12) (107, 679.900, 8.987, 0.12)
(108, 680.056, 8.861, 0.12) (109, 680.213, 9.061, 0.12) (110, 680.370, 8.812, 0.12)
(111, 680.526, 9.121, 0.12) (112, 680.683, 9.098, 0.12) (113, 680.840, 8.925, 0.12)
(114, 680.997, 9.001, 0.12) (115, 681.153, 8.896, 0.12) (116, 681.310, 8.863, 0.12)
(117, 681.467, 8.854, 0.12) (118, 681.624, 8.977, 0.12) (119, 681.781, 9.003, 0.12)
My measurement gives -0.01 nm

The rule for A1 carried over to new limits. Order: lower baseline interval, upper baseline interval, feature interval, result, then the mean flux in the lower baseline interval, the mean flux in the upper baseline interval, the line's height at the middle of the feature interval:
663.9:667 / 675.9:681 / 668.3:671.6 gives -0.02 nm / 9.3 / 9.04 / 9.21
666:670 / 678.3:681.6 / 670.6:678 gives -0.03 nm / 9.23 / 9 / 9.11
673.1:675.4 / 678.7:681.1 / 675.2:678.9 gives 0.02 nm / 9.19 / 9.03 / 9.11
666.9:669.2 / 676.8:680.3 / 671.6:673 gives 0.00 nm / 9.25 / 9.02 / 9.16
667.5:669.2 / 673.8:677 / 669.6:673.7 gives 0.00 nm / 9.27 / 9.15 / 9.21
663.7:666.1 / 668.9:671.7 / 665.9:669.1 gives 0.02 nm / 9.31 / 9.27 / 9.29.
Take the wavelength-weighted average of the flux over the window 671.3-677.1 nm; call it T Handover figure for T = 9.16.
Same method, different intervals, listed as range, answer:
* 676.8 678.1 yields 9.01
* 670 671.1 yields 9.36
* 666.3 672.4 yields 9.22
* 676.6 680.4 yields 9.02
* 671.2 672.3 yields 9.08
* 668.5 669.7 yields 9.29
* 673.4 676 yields 9.17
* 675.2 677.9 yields 9.08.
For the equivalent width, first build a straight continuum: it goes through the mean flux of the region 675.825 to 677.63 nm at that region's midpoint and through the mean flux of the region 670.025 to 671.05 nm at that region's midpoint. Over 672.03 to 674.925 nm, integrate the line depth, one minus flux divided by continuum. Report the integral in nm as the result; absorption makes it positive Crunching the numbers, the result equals 0.01 nm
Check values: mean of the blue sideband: 9.36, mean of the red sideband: 9.09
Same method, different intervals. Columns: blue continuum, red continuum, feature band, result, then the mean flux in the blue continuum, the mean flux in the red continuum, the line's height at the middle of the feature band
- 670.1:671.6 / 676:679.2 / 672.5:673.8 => -0.002 nm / 9.3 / 9.06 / 9.22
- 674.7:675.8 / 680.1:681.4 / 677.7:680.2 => 0.000 nm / 9.17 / 8.97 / 9.03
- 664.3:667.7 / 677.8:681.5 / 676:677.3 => -0.009 nm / 9.25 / 9.01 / 9.06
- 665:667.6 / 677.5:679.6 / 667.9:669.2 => -0.007 nm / 9.26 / 9.04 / 9.22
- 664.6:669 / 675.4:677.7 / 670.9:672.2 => 0.005 nm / 9.26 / 9.08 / 9.17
